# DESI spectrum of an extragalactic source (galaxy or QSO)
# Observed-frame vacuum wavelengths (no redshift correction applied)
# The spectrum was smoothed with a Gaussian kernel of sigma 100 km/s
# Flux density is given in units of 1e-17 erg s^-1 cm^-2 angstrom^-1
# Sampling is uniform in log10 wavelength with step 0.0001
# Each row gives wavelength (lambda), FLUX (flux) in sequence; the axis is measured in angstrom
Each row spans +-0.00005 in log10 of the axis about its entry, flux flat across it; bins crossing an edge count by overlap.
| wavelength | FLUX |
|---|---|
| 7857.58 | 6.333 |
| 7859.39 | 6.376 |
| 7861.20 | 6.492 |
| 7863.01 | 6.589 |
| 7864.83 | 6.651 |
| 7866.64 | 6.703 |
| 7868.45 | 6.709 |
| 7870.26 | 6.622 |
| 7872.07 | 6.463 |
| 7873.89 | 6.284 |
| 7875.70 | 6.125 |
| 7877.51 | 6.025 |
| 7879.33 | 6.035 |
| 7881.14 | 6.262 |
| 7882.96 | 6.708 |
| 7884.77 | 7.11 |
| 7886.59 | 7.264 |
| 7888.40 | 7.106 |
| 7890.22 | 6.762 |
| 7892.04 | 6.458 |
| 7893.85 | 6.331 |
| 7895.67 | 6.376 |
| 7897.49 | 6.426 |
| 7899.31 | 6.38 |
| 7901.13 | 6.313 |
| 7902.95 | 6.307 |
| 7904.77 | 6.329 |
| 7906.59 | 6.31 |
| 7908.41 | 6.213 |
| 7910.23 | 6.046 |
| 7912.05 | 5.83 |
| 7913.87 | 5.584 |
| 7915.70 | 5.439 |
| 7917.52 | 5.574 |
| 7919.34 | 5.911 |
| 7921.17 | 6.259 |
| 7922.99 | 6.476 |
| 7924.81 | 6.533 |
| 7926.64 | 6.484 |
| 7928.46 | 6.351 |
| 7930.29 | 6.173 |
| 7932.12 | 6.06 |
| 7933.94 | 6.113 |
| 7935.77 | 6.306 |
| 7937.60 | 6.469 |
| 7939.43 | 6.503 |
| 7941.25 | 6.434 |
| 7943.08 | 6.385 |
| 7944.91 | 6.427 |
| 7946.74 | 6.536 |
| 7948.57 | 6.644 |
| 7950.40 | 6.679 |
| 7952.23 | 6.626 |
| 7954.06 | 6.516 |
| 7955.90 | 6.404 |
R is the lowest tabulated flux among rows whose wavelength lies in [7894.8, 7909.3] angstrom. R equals 6.213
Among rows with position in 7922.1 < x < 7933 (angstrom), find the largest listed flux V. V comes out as 6.533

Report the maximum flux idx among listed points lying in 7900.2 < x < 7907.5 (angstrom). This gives 6.329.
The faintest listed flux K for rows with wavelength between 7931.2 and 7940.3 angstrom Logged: 6.06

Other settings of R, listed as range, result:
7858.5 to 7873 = 6.376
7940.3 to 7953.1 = 6.385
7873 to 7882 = 6.025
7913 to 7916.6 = 5.439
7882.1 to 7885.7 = 6.708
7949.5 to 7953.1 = 6.626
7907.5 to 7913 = 5.83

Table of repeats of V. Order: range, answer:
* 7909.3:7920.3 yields 6.046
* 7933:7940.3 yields 6.503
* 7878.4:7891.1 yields 7.264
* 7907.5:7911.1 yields 6.213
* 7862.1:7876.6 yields 6.709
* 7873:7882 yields 6.284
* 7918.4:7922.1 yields 6.259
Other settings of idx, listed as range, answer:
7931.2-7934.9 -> 6.113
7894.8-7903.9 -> 6.426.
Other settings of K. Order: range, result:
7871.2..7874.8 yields 6.284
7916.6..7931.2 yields 5.574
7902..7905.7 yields 6.307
